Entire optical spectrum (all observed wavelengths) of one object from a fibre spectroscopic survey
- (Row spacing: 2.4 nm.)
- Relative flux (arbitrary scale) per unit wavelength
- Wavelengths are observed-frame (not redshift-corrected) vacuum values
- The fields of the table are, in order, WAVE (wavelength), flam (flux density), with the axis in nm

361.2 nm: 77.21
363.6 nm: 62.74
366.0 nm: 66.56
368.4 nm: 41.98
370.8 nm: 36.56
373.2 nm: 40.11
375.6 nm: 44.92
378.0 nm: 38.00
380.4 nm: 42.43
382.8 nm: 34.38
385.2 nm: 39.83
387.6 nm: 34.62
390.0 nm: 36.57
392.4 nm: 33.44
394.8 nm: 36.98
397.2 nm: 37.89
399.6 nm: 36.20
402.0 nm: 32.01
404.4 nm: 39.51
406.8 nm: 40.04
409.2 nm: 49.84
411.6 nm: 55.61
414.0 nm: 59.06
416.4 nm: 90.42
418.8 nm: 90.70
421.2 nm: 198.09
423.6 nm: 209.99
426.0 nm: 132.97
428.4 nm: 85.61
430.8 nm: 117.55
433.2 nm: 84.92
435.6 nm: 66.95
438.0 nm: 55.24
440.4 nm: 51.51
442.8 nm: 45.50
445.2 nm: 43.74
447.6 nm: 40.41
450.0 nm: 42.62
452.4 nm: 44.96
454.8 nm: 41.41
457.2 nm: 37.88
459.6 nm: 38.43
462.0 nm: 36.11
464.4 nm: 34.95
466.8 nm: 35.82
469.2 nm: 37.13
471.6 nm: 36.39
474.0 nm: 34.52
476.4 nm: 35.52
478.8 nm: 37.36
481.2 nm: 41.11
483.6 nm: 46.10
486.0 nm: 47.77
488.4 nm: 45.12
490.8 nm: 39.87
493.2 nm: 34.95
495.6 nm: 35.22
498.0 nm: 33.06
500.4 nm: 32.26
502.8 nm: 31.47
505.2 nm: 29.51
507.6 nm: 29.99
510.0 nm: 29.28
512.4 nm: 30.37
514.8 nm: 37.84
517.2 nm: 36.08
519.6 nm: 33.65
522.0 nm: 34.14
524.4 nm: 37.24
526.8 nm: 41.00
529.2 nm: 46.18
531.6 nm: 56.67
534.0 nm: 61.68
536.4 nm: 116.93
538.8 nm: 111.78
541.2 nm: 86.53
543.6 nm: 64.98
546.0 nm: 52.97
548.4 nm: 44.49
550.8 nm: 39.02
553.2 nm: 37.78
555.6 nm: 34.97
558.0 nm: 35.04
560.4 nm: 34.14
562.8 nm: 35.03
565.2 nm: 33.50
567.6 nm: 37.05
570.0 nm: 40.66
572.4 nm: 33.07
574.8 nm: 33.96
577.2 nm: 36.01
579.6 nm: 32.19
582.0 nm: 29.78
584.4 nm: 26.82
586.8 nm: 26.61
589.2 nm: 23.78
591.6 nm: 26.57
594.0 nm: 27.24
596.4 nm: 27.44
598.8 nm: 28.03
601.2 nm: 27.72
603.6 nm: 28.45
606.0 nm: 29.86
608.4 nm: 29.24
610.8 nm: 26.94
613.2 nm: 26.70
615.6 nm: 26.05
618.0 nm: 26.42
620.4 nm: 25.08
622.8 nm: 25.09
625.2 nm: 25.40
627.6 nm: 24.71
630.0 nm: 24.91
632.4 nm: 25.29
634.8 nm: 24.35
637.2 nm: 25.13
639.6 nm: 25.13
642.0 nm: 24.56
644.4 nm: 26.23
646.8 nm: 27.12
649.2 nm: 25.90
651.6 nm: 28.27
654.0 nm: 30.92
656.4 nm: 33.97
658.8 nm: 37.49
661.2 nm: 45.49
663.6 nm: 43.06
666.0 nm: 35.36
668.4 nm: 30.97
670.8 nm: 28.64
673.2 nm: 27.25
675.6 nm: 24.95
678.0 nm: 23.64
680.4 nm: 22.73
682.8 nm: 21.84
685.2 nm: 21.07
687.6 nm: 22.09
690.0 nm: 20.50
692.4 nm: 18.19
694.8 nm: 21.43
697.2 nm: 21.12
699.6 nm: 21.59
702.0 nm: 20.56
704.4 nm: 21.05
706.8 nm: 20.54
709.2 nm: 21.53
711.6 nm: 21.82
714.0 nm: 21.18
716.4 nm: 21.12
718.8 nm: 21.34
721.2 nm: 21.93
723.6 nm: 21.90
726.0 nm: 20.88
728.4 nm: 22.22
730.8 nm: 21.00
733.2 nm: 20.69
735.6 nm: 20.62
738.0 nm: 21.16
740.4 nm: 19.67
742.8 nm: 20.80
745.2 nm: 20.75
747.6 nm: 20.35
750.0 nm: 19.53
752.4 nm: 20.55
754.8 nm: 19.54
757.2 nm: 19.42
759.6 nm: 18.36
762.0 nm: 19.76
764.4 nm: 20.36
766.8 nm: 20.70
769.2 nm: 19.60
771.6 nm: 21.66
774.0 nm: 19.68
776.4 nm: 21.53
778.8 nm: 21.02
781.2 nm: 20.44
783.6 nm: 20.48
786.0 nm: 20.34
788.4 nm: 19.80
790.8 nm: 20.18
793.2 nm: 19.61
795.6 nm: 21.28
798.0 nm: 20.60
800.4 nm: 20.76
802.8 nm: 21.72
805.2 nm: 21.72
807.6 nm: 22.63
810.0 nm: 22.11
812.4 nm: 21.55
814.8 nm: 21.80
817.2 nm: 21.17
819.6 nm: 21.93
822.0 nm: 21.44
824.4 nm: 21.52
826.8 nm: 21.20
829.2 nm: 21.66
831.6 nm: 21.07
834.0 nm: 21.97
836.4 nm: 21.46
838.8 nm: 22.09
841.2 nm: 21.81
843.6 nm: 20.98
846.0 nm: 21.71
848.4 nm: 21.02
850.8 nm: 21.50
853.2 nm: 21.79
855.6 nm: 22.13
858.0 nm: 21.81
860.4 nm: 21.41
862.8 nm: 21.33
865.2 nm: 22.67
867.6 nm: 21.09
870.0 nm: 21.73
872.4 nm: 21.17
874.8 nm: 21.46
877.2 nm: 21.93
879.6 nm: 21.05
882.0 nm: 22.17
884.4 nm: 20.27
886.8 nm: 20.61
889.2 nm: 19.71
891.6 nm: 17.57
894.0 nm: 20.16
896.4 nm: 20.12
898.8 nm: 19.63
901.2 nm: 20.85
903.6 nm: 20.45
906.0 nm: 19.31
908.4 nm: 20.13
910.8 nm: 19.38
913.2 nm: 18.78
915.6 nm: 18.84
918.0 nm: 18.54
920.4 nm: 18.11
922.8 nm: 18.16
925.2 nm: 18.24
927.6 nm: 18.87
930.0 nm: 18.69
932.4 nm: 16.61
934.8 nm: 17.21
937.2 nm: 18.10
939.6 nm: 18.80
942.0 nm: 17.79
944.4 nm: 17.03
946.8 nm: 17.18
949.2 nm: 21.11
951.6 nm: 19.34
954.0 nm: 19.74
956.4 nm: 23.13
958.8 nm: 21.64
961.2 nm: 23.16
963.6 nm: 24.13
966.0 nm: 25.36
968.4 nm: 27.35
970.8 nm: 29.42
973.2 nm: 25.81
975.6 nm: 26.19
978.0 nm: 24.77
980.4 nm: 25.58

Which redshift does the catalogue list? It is 2.48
